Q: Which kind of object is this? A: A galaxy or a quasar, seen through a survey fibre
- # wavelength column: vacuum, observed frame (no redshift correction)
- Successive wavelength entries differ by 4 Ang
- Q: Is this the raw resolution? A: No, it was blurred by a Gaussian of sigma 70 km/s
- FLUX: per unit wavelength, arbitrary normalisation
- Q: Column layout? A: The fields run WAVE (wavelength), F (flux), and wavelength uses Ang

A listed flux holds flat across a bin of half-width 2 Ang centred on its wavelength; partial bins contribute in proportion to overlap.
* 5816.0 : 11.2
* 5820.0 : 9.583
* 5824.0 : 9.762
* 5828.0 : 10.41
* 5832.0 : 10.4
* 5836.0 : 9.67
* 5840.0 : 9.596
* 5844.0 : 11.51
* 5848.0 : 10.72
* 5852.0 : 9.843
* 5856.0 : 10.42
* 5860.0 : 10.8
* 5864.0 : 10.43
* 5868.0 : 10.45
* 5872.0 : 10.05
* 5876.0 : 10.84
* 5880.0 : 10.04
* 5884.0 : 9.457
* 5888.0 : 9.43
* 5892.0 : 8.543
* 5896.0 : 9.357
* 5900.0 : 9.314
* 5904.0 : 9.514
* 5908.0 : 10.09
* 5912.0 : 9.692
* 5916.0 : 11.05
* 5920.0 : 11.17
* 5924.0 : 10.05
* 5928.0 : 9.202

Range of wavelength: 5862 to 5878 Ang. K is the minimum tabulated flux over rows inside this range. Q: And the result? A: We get 10.05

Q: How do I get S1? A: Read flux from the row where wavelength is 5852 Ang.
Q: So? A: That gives 9.843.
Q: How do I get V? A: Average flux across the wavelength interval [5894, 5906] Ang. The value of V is 9.39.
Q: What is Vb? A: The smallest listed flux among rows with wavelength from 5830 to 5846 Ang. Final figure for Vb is 9.596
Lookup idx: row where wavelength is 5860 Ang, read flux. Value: 10.8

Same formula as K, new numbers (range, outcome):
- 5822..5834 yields 9.762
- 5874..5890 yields 9.43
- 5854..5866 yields 10.42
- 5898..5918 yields 9.314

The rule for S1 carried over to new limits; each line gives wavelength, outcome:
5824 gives 9.762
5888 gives 9.43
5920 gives 11.17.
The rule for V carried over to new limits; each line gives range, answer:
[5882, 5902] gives 9.22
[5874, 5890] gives 9.94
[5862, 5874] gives 10.3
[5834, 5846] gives 10.3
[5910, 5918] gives 10.4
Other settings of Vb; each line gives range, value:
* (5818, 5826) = 9.583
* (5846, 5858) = 9.843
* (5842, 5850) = 10.72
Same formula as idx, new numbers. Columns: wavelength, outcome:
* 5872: 10.05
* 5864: 10.43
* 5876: 10.84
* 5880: 10.04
